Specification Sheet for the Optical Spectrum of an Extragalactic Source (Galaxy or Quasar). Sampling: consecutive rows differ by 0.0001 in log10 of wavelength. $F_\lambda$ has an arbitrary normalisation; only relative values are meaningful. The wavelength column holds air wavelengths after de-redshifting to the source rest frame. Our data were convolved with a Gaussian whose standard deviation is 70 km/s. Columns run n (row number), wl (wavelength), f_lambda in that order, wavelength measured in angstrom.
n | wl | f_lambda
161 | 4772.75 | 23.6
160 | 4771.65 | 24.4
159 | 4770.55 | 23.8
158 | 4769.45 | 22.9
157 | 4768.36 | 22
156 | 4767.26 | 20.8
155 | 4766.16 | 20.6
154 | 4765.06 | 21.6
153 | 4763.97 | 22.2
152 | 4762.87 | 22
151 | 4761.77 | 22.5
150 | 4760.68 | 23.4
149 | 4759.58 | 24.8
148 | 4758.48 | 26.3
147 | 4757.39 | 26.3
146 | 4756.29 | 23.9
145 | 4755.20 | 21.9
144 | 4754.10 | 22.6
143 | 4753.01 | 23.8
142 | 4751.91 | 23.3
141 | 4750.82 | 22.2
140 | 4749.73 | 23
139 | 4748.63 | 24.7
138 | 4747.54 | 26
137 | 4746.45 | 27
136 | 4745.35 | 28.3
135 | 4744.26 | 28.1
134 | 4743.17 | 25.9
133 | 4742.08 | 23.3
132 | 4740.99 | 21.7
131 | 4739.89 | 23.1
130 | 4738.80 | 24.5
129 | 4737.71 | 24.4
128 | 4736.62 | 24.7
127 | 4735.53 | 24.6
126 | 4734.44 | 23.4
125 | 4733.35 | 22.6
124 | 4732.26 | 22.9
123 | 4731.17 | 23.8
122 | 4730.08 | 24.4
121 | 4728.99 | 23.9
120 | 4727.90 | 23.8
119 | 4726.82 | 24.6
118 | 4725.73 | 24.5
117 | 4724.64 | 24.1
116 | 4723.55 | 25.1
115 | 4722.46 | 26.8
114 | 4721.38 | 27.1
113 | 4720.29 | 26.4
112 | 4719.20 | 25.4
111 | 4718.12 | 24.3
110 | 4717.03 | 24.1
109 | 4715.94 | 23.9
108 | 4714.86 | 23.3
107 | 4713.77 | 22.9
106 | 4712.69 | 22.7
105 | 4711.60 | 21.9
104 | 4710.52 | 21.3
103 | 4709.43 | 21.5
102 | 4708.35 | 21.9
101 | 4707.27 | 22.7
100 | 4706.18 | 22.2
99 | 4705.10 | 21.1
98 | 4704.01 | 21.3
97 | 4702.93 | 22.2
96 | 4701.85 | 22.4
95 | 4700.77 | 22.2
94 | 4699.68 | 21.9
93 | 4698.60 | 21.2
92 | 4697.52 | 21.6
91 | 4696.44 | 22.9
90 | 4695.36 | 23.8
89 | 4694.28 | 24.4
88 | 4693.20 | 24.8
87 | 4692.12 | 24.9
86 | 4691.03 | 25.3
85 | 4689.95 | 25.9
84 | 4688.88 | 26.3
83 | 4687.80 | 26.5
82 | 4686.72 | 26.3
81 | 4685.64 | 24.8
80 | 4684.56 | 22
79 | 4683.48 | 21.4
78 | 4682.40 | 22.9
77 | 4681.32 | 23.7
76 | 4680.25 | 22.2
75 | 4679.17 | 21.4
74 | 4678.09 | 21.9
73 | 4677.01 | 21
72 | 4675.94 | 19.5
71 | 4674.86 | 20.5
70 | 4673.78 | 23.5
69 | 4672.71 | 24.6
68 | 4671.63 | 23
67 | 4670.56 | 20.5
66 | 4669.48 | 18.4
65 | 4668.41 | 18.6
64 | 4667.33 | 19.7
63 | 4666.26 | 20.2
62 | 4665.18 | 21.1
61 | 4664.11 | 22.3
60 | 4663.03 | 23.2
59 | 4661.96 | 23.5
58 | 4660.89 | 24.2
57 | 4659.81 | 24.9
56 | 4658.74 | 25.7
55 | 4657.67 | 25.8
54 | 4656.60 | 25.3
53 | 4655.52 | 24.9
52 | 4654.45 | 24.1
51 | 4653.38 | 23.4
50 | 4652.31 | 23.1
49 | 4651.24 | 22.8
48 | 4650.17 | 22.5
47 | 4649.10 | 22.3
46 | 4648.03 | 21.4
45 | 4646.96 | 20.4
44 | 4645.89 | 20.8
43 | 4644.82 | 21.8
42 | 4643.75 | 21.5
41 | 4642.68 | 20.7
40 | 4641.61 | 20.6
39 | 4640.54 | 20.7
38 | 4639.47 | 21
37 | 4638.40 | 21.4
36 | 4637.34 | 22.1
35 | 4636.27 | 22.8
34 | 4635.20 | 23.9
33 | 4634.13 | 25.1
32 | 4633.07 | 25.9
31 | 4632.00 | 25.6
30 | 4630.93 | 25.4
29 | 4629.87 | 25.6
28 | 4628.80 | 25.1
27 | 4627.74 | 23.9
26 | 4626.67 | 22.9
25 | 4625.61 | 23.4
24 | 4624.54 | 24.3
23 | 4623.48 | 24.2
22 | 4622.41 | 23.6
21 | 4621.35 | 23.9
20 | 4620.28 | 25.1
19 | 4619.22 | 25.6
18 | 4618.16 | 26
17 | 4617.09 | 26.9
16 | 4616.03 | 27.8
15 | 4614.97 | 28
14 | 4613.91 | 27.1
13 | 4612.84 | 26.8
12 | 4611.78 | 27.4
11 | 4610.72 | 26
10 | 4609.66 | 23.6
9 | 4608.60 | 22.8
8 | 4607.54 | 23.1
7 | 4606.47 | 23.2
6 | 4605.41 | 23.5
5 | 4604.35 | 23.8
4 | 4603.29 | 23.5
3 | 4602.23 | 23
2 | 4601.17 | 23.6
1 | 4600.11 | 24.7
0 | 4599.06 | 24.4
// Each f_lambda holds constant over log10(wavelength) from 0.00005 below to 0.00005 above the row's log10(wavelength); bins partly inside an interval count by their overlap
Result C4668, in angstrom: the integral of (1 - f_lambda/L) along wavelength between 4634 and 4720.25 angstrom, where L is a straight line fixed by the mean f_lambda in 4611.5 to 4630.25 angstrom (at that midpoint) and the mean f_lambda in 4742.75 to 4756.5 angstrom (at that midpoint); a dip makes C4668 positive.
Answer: 8.13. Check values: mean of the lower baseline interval 25.4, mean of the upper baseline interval 24.7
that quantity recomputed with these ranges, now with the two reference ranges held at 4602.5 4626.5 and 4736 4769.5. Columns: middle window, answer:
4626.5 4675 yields 3.7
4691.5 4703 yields 0.6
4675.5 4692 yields 0.6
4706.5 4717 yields 0.7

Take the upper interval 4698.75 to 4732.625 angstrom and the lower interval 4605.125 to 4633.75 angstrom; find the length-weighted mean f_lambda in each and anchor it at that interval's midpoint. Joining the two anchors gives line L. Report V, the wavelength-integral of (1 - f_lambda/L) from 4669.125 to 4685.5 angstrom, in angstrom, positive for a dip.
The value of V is 1.5 angstrom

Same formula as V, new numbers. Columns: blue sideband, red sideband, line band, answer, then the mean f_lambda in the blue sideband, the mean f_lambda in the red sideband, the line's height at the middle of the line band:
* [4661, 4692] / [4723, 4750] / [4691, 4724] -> 0.4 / 22.6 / 24.5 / 23.6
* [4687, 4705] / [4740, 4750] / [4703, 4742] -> 1.4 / 23.6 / 25.3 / 24.5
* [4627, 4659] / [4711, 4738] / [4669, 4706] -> 1.4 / 23.2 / 24.2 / 23.7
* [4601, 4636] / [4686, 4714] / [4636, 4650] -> 1.7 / 24.8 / 23.2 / 24.3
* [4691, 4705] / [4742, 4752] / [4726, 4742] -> 0.6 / 22.8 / 25.4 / 24.7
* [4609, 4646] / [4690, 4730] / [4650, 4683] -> 1.9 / 24.2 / 23.5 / 23.9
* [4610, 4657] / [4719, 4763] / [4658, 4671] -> 1.2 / 23.9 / 24.4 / 24.1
